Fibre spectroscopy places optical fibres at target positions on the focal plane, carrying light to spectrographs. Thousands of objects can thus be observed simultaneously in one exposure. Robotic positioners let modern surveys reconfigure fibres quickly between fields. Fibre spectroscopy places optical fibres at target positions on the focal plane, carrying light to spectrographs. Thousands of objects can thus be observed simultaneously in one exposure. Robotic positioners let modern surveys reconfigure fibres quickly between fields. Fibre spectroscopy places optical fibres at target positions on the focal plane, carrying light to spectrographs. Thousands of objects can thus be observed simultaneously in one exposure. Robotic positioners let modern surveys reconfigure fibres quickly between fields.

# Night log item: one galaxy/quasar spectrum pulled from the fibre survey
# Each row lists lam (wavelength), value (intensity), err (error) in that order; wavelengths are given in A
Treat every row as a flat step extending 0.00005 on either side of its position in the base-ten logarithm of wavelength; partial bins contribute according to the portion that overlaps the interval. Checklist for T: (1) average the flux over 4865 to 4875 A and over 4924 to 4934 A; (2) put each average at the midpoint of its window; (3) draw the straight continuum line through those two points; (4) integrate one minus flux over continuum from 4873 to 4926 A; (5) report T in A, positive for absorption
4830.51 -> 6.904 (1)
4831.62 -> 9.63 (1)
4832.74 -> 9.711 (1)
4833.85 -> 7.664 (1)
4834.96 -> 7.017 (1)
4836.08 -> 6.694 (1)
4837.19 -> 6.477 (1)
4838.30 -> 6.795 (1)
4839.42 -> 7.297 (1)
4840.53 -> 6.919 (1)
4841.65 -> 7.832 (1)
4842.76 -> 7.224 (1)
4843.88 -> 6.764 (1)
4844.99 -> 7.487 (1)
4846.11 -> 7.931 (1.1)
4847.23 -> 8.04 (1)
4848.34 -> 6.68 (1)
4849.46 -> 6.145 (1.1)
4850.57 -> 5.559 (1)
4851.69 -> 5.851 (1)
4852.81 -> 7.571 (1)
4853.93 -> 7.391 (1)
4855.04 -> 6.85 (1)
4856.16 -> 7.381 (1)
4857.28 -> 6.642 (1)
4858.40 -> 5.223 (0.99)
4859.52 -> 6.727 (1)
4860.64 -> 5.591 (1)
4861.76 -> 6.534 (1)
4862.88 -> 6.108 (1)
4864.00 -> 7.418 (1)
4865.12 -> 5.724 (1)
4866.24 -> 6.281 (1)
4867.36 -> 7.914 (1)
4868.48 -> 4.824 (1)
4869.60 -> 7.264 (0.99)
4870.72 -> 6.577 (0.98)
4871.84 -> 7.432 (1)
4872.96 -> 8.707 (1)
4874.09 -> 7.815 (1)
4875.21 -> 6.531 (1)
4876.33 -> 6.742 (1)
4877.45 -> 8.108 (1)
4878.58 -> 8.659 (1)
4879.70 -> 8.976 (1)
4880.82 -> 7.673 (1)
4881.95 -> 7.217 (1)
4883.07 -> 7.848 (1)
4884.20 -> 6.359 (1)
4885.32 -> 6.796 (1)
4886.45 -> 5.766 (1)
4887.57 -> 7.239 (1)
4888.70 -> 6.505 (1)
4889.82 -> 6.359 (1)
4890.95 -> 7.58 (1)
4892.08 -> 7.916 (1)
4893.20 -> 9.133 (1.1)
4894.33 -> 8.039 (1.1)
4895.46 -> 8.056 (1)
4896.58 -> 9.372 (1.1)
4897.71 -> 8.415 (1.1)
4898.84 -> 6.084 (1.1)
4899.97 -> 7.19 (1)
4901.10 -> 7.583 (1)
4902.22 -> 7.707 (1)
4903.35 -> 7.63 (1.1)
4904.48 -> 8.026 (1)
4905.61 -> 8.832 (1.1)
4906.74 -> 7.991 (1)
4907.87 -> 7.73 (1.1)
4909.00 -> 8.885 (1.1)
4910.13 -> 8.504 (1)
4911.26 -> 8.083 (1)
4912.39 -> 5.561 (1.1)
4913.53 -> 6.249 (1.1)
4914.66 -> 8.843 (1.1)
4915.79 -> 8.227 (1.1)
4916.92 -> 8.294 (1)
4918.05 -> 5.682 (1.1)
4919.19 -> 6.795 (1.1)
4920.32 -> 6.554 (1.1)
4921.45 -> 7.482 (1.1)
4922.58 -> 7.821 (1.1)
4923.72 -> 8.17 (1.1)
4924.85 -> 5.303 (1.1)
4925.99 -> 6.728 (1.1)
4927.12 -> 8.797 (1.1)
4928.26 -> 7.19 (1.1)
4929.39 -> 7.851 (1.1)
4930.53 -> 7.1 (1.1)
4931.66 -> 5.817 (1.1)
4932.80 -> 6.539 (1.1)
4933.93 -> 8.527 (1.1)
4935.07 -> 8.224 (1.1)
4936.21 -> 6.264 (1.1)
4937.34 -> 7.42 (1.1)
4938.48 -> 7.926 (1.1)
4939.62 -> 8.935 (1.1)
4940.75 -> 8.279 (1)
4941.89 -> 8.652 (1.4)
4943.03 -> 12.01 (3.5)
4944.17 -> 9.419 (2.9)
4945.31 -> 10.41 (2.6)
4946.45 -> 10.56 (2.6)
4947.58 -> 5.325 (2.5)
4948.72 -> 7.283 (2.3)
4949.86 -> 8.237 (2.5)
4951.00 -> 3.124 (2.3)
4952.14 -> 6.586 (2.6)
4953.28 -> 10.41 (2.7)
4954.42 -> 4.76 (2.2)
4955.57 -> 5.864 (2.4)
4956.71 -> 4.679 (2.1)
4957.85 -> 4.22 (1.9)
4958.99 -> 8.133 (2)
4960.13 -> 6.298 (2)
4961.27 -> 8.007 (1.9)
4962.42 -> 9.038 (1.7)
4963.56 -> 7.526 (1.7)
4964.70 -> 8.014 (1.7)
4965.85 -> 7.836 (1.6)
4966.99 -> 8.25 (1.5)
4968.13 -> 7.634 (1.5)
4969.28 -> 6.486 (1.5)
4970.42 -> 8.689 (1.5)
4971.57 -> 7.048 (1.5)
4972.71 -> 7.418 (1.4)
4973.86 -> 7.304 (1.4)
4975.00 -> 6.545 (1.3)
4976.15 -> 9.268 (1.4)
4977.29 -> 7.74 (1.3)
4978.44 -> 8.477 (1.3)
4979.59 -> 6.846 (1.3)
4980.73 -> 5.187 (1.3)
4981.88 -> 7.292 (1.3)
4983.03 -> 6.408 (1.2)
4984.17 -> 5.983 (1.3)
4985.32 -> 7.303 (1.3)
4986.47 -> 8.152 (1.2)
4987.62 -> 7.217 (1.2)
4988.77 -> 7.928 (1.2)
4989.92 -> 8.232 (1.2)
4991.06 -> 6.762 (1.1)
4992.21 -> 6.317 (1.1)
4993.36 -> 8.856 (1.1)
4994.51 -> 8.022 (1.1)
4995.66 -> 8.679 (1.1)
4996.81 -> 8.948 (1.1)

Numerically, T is -3.8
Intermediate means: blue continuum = 6.99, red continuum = 7.06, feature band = 7.53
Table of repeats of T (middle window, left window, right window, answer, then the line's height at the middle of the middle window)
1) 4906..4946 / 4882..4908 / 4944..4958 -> -3.0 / 7.25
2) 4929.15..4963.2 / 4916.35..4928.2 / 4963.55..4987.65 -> -1.2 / 7.27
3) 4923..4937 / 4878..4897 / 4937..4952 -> 1.5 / 8.08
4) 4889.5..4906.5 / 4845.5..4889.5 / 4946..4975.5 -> -2.2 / 6.99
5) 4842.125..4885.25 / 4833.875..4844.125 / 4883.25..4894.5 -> 0.7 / 7.1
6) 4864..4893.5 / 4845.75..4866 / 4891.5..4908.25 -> 0.4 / 7.32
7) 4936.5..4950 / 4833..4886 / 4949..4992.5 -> -3.0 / 7.11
